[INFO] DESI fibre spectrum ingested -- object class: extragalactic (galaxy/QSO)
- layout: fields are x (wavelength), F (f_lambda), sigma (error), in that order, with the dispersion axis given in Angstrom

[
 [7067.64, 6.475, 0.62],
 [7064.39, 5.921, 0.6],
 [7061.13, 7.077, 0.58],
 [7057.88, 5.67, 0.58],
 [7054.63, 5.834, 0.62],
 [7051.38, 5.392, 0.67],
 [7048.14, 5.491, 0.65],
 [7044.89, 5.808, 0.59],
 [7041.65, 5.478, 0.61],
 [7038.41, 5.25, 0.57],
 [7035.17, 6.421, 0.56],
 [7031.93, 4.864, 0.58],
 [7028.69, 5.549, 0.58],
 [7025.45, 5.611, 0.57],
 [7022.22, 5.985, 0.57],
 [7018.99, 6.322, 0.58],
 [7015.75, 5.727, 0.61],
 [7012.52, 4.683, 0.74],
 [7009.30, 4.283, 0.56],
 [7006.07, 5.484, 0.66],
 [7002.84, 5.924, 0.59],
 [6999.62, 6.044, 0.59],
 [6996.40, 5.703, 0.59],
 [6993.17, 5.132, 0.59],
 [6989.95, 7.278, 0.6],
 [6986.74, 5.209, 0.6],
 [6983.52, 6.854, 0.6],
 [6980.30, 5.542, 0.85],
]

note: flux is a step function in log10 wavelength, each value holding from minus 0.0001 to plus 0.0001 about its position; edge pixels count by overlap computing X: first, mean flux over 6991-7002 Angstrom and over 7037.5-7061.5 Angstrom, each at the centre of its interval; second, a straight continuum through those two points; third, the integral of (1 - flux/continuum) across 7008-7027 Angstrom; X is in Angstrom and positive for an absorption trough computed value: 0.9 Angstrom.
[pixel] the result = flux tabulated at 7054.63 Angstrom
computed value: 5.834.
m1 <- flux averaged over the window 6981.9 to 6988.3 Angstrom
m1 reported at 6.03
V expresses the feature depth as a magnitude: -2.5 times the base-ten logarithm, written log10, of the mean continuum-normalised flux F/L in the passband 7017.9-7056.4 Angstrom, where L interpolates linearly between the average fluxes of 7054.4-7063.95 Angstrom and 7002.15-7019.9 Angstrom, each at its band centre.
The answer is 0.03 mag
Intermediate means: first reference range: 5.34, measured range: 5.66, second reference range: 6.21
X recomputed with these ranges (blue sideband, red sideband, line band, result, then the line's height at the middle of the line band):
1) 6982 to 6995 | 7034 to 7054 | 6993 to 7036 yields 2.4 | 5.88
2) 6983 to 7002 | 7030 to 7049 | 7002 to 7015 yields 1.7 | 5.84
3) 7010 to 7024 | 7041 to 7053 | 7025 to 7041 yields 0.1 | 5.57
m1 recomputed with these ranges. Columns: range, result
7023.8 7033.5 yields 5.35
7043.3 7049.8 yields 5.65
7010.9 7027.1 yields 5.67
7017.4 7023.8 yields 6.16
